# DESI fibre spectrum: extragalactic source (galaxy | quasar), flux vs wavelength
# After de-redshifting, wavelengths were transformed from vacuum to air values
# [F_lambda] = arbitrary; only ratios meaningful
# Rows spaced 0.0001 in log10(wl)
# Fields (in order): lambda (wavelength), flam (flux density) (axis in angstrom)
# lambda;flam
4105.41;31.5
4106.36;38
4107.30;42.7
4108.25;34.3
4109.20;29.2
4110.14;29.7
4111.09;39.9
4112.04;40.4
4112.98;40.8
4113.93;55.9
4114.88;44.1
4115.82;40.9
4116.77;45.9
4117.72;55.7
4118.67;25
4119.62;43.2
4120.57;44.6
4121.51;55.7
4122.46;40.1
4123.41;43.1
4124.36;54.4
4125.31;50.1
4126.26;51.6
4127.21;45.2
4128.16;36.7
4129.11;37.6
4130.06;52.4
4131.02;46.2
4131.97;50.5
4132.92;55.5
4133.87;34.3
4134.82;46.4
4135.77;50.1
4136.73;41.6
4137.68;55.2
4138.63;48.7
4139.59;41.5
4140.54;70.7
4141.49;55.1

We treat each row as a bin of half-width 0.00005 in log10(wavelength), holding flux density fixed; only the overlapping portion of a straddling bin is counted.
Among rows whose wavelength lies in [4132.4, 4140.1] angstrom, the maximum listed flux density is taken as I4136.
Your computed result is 55.5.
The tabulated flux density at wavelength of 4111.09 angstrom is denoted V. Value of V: 39.9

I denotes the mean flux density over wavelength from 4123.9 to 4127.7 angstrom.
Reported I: 50.3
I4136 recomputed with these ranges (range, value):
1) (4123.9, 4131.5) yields 54.4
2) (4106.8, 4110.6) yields 42.7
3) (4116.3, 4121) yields 55.7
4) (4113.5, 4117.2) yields 55.9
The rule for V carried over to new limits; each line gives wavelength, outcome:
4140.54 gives 70.7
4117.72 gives 55.7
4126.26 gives 51.6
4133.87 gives 34.3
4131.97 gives 50.5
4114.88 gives 44.1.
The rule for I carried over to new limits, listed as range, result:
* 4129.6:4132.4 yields 49.5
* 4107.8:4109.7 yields 31.7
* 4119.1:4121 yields 43.4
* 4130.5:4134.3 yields 46.8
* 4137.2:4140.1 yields 48.8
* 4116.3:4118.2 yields 50.7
